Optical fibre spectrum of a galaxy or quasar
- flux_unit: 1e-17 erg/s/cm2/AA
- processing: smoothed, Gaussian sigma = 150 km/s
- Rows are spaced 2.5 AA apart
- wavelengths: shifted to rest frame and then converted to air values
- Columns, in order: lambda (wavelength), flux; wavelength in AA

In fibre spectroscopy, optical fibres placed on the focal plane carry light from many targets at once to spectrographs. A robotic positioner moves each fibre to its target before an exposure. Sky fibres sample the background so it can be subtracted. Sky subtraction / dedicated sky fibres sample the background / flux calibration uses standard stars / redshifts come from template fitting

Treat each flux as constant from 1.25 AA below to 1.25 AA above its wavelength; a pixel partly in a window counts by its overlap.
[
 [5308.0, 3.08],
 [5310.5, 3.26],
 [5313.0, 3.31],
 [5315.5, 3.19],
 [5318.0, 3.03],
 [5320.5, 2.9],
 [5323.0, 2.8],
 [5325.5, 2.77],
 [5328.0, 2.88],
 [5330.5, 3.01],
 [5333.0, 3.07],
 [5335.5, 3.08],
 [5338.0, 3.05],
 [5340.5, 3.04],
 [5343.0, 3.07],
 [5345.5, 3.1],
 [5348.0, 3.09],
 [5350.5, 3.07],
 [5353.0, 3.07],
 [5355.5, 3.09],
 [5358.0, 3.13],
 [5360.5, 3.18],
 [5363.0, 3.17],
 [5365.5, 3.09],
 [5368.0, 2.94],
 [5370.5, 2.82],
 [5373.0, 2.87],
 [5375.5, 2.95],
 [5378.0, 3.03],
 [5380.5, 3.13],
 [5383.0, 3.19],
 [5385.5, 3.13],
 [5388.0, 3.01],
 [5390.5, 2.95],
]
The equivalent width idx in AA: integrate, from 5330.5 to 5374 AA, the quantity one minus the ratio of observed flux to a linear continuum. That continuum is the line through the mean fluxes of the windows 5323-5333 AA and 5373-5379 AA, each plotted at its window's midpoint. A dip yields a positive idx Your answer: -1.8 AA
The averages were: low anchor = 2.9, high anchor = 2.96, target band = 3.05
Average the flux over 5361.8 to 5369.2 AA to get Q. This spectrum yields 3.07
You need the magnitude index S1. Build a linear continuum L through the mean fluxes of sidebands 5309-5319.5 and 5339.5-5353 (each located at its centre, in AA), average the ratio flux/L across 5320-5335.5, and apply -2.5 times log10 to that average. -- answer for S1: 0.08 mag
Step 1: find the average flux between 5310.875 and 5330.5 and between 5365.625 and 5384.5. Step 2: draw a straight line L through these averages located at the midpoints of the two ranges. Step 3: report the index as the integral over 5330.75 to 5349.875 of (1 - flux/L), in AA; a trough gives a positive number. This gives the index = -0.5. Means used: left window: 3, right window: 3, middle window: 3.07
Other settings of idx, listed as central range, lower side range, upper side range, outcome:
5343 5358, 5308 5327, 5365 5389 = -0.3 AA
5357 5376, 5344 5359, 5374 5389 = 0.4 AA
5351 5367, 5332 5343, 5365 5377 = -0.8 AA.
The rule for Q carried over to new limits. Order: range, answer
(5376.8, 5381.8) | 3.08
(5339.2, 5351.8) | 3.07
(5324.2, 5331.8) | 2.89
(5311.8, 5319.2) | 3.18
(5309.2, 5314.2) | 3.28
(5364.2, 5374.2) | 2.93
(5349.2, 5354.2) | 3.07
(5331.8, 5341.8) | 3.06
